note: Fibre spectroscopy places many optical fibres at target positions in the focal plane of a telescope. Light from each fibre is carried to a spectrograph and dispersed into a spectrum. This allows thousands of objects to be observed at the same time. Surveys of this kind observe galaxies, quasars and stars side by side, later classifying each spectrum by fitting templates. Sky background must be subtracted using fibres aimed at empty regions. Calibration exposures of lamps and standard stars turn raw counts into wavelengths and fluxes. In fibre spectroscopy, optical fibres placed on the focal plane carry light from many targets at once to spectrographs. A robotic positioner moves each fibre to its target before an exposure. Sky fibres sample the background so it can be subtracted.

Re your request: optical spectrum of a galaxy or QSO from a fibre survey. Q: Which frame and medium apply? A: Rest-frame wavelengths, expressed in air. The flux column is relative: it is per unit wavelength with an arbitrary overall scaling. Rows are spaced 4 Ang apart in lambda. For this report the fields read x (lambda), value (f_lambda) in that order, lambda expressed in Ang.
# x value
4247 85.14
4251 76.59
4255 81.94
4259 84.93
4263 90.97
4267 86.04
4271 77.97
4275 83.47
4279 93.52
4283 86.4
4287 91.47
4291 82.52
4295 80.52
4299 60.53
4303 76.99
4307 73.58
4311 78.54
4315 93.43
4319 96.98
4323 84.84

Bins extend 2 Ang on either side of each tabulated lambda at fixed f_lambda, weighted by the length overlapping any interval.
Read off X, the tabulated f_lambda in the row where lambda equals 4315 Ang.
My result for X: 93.43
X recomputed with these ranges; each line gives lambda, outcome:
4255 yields 81.94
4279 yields 93.52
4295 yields 80.52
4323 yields 84.84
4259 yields 84.93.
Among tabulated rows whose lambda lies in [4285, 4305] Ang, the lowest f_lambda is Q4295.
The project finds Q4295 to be 60.53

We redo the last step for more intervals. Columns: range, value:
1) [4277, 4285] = 86.4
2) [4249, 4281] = 76.59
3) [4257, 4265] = 84.93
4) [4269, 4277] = 77.97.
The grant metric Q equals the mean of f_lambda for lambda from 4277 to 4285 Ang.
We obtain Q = 90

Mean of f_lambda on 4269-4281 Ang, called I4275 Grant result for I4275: 85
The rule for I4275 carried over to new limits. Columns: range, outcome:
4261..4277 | 84.6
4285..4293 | 87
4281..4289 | 88.9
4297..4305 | 68.8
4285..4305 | 78.4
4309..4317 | 86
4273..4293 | 87.5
